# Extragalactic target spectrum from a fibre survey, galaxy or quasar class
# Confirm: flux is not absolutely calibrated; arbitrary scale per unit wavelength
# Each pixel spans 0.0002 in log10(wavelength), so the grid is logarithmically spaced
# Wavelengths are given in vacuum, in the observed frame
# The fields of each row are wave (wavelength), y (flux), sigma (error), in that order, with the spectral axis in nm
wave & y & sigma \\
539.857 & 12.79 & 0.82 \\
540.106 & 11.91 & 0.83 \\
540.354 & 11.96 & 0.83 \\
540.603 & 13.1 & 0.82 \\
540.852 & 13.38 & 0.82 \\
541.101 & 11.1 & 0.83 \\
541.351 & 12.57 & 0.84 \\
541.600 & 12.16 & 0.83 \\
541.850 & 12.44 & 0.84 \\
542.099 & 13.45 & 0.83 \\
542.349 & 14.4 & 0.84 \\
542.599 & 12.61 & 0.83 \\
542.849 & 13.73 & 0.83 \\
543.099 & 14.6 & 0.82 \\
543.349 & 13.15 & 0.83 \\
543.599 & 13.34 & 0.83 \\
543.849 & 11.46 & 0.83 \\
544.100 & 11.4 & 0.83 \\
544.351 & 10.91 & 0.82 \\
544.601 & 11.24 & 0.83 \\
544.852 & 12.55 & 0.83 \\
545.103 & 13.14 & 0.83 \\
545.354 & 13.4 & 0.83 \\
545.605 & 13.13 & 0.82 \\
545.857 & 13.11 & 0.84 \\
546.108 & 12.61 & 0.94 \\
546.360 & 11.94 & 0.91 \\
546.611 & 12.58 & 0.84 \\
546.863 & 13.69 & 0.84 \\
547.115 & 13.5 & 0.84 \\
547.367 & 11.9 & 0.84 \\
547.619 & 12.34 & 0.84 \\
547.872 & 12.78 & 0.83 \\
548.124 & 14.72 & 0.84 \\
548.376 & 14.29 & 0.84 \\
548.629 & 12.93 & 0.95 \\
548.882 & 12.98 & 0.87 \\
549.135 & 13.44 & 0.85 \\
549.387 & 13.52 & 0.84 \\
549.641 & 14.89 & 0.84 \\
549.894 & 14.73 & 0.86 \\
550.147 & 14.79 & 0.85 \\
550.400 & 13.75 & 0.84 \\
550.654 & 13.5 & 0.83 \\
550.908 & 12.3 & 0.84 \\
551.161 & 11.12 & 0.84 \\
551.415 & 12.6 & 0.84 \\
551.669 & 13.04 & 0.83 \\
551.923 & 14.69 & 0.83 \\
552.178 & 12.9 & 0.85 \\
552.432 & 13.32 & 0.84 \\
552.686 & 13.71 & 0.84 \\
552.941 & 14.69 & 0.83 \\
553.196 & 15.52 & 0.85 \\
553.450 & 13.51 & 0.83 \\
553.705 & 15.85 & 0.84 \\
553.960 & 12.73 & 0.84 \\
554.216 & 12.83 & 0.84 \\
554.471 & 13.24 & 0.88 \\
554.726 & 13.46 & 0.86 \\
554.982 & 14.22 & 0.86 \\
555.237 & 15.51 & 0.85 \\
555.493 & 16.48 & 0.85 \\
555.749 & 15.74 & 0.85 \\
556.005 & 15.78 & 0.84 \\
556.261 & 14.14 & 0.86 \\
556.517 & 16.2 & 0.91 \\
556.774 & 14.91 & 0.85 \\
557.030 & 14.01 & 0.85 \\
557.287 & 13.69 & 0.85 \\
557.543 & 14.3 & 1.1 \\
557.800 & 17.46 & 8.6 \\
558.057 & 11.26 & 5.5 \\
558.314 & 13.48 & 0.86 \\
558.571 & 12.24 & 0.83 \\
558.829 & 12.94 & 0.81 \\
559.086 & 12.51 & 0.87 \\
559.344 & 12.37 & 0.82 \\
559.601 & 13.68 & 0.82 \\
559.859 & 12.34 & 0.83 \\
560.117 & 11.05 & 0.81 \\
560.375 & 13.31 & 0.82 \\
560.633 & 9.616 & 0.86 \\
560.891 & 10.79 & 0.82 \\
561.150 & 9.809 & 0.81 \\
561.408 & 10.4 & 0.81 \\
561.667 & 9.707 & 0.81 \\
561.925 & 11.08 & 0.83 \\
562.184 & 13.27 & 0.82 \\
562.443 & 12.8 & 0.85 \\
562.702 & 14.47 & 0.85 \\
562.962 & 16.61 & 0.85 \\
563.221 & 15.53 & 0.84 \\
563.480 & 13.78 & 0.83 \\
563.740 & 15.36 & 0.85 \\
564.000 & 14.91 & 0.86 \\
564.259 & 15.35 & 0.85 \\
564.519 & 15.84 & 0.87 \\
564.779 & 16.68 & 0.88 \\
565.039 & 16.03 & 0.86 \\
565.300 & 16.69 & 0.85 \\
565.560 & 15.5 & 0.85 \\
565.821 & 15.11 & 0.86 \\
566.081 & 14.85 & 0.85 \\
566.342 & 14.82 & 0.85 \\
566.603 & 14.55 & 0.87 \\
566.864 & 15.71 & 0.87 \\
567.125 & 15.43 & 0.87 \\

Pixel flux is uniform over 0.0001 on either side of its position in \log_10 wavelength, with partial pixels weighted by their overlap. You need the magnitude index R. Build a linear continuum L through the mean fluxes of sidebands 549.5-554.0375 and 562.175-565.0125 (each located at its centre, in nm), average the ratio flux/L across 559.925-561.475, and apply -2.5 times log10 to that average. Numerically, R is 0.328 mag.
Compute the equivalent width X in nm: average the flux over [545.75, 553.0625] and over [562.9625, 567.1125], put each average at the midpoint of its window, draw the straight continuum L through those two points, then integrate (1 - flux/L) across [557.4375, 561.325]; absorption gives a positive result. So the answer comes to 0.59 nm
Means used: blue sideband 13.3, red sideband 15.4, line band 12.4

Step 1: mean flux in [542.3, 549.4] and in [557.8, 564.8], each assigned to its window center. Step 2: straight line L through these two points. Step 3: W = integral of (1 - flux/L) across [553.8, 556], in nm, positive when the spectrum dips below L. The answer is -0.24 nm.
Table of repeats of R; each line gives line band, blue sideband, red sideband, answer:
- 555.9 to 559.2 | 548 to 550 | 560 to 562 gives -0.205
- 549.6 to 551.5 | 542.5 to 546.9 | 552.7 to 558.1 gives 0.024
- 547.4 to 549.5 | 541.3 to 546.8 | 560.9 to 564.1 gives -0.042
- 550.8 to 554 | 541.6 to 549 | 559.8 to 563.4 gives -0.081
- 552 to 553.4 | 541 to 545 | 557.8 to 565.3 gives -0.088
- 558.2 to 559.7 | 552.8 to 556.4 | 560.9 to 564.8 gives 0.094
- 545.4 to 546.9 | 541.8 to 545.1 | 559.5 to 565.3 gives 0.000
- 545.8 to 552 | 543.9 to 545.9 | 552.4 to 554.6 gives -0.016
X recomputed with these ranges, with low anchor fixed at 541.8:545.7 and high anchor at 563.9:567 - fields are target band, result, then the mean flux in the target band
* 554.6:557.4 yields -0.116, 14.9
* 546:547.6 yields 0.062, 12.7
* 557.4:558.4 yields 0.029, 14.2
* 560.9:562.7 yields 0.440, 11.4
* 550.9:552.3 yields 0.099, 12.8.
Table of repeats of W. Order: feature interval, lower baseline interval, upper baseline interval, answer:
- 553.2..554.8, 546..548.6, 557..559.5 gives -0.060 nm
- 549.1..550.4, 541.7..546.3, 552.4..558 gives -0.054 nm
